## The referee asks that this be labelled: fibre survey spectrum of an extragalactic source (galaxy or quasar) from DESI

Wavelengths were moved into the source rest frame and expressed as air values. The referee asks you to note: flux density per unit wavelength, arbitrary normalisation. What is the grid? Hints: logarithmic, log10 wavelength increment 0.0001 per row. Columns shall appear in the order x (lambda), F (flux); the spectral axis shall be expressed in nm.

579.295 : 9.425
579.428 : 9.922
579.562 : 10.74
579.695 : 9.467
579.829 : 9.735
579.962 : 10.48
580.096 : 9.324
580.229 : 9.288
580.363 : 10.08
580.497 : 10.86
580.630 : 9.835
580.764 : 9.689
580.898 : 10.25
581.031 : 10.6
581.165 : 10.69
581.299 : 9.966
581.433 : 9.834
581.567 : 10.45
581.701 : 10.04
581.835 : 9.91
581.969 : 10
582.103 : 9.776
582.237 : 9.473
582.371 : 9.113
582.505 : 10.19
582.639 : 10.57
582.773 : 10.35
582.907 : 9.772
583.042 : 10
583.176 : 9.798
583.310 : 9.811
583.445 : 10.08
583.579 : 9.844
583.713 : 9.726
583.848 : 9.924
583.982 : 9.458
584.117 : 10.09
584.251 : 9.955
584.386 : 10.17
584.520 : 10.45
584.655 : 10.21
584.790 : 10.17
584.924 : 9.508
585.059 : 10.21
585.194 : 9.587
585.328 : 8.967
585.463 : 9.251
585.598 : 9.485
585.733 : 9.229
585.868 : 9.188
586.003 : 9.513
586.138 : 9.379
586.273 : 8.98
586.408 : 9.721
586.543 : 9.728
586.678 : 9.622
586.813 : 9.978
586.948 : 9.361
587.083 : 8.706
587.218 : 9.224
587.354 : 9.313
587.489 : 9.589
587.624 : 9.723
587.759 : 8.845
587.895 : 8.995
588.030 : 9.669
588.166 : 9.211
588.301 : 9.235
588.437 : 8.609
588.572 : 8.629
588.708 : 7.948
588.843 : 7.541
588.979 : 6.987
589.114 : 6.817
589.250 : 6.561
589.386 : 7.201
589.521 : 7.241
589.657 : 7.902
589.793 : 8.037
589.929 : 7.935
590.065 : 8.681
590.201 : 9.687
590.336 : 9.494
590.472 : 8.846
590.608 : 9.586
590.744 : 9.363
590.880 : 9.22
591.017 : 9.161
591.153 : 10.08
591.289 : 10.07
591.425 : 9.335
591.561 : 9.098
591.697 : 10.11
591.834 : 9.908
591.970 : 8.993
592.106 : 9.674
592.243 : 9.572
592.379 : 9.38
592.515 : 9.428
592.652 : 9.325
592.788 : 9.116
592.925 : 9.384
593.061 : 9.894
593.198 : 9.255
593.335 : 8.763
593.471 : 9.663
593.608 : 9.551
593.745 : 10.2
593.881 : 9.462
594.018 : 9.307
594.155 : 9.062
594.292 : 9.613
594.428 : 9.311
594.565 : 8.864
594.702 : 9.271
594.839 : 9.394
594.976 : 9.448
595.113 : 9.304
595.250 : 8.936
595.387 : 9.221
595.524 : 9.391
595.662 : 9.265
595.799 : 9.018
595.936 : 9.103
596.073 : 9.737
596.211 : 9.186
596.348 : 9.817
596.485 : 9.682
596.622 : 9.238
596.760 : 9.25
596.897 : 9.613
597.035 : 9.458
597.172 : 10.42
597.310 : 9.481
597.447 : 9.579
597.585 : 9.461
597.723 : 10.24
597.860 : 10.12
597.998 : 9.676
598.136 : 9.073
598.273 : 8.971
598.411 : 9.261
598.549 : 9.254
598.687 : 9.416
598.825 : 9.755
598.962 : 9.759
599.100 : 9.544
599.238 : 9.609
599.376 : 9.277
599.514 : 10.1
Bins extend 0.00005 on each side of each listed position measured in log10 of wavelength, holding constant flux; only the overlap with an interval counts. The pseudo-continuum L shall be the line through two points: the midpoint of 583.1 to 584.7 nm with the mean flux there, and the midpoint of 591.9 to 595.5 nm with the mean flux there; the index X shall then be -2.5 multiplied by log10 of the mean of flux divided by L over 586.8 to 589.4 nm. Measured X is 0.131 mag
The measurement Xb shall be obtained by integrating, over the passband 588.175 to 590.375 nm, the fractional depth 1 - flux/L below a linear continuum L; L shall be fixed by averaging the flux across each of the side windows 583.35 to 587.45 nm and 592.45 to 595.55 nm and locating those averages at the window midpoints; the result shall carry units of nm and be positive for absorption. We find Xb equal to 0.34 nm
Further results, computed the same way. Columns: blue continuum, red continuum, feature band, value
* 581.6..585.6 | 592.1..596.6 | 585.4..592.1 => 0.47 nm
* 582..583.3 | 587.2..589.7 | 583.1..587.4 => -0.20 nm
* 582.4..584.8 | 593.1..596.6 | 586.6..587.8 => 0.05 nm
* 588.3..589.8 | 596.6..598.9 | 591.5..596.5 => -0.39 nm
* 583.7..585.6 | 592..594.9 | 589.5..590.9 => 0.12 nm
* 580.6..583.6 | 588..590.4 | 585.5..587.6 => -0.13 nm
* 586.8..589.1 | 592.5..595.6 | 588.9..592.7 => 0.10 nm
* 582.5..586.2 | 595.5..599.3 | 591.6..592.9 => 0.02 nm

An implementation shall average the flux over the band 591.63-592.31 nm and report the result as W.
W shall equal 9.64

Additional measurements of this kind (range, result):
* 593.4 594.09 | 9.63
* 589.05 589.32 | 6.67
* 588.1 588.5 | 9.02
